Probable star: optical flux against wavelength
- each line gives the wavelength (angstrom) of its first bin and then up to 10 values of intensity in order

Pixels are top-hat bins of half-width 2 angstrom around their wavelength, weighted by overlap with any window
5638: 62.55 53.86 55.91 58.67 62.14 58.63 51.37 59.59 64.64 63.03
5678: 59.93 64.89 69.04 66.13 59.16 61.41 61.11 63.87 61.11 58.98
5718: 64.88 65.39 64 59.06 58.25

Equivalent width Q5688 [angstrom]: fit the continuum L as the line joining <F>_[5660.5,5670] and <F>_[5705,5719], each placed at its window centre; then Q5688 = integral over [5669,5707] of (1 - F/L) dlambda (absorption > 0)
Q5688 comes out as -2.29 angstrom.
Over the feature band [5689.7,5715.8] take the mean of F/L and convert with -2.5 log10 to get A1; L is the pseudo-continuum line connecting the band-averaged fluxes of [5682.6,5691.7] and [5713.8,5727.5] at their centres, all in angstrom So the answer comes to 0.07 mag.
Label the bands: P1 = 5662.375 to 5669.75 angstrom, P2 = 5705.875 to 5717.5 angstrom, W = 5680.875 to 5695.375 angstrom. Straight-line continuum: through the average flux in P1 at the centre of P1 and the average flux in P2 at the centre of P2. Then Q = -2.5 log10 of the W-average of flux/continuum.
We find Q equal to -0.09 mag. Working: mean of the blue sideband 59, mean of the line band 65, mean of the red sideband 61.4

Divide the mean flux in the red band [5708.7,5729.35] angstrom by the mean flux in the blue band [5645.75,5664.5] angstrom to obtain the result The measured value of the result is 1.09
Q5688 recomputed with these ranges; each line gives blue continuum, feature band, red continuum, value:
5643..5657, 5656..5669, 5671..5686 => 0.78 angstrom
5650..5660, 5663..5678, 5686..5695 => 0.15 angstrom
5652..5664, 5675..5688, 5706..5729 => -1.09 angstrom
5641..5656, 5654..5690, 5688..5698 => -0.83 angstrom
